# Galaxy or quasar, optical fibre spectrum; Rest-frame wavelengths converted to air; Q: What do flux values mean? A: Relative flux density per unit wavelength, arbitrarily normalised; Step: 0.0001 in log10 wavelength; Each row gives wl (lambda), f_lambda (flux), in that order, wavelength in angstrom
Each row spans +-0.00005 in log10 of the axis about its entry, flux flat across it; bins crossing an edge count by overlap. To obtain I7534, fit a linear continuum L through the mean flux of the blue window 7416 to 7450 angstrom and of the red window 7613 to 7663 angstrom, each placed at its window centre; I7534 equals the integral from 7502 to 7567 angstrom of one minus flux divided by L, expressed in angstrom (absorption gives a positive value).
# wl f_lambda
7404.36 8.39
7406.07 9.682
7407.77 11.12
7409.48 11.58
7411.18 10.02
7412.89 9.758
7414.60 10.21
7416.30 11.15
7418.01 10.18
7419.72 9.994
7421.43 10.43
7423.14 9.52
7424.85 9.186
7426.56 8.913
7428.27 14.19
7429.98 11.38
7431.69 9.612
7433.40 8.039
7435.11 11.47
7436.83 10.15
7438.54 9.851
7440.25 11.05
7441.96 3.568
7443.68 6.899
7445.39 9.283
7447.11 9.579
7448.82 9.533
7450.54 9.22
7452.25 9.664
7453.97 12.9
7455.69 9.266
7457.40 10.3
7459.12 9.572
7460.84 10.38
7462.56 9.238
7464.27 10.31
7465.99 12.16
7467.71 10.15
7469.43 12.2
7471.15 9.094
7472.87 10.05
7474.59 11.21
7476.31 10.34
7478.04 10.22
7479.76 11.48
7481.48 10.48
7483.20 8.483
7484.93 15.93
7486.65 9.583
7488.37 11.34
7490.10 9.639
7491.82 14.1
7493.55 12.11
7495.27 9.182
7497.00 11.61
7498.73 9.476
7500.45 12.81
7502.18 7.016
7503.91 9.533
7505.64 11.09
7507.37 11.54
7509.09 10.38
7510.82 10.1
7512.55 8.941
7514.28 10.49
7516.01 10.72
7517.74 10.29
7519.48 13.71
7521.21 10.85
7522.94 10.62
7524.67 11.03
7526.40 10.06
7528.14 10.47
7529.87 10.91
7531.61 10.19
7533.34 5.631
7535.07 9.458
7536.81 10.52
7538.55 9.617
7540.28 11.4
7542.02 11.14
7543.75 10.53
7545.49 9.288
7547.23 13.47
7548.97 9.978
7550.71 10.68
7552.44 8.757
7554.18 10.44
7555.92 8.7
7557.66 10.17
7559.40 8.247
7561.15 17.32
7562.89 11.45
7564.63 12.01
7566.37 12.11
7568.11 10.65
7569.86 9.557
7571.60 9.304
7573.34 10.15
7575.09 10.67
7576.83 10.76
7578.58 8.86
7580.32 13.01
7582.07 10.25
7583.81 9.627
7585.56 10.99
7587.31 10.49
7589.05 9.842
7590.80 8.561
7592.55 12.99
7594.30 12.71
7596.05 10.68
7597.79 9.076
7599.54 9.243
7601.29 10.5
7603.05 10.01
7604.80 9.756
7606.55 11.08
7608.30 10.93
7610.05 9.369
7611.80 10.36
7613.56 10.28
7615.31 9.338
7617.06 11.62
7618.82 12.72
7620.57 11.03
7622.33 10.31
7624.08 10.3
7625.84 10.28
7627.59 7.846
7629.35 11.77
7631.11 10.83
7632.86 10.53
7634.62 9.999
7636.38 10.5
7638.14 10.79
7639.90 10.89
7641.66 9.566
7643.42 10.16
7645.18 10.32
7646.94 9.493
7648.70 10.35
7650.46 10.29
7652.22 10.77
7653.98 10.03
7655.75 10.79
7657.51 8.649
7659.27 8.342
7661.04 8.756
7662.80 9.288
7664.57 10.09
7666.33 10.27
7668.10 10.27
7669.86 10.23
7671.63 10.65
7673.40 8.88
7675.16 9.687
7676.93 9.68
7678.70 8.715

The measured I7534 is -3.85 angstrom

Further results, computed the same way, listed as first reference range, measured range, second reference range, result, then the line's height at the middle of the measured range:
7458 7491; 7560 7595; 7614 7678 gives -2.36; 10.3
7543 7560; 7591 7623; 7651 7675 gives -2.29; 9.91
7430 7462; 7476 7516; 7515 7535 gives -2.57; 10.1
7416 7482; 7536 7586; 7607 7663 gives -2.58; 10.2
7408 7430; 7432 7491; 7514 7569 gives 2.61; 10.5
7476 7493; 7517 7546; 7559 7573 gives 2.46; 11.3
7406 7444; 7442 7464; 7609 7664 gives 1.20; 9.99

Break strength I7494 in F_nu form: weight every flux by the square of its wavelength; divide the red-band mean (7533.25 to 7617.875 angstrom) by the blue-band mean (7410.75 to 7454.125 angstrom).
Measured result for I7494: 1.1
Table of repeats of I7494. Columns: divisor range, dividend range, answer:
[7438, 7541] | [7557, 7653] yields 1.06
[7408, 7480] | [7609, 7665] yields 1.06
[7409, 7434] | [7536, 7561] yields 1.05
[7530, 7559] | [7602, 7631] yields 1.07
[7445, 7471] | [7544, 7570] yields 1.09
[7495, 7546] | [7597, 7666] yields 1.02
